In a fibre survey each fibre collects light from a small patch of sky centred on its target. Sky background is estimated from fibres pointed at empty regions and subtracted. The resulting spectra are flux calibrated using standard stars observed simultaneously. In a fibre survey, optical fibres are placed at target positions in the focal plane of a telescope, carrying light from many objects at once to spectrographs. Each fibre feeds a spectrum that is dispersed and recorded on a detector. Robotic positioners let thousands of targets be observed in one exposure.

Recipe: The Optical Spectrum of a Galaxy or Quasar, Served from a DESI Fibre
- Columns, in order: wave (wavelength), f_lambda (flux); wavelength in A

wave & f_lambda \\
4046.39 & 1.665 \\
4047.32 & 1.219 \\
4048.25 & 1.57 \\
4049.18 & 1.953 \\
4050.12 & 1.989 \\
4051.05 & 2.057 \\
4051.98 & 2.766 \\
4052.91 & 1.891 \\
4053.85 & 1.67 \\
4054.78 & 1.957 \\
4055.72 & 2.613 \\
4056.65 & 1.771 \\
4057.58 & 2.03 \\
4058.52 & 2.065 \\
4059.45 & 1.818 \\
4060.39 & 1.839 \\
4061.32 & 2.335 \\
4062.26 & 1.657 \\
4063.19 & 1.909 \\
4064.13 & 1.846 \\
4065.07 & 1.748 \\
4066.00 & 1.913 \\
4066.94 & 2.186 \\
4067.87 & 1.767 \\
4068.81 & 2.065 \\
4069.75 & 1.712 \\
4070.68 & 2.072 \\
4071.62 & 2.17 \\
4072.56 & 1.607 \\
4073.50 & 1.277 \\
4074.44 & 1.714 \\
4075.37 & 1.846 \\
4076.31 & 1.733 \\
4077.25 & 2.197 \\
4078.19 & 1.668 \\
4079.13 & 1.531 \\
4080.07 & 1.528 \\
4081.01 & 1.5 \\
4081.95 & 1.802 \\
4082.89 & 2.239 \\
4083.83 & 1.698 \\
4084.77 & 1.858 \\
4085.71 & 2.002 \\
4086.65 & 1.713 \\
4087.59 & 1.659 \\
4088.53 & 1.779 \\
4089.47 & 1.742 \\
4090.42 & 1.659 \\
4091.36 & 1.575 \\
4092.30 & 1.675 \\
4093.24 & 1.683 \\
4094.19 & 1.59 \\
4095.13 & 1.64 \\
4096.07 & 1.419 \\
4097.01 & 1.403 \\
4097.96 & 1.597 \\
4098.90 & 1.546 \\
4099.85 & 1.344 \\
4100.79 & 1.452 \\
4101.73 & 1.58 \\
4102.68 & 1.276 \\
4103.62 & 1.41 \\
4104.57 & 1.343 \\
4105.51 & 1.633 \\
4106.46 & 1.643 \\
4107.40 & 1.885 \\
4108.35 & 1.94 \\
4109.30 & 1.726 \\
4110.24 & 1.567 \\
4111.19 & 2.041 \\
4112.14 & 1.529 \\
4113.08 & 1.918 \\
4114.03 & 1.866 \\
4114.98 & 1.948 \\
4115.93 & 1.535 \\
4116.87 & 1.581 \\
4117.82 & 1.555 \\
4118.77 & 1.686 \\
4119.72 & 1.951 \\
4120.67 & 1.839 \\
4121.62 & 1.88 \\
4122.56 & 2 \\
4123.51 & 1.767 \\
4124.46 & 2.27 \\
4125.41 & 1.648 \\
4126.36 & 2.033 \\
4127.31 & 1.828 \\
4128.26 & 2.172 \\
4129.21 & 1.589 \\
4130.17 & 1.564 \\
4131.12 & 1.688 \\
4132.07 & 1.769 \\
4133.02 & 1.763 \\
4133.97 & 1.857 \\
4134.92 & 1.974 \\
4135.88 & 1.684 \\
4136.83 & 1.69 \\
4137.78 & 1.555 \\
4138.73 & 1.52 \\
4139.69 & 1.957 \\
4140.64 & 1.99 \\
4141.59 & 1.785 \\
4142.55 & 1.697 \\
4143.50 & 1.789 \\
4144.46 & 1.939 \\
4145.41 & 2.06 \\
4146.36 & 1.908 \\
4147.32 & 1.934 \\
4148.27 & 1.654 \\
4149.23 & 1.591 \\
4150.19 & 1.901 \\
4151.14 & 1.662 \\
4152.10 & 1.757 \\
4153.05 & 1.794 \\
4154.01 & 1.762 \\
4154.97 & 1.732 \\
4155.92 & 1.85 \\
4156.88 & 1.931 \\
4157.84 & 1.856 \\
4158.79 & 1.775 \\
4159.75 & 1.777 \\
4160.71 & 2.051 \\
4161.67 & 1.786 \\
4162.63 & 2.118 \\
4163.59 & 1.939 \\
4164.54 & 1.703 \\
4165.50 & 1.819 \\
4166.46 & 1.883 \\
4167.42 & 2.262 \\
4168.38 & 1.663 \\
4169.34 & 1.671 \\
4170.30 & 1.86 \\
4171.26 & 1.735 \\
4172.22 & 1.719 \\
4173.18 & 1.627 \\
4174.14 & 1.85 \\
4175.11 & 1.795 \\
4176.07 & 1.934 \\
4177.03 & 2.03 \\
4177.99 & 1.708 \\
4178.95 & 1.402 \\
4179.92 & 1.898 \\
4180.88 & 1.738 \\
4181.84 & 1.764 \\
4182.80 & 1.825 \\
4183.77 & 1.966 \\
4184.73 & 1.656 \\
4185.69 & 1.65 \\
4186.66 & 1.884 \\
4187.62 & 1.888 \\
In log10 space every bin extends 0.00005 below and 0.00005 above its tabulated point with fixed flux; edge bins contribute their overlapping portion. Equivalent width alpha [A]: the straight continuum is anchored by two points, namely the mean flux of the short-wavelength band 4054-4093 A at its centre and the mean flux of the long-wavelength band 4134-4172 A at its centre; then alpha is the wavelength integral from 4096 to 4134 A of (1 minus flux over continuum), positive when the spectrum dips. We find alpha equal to 2.5 A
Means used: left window 1.84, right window 1.82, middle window 1.71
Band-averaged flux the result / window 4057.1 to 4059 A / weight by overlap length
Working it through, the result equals 2.05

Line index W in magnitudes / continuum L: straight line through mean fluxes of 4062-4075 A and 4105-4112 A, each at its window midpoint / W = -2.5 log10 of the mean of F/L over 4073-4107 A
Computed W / 0.100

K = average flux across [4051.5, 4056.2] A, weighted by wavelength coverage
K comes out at 2.18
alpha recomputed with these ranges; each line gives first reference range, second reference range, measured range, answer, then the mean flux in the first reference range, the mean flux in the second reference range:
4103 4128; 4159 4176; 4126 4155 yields 0.2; 1.77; 1.84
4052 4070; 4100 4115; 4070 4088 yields 0.6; 1.96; 1.66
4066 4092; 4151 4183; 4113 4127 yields -0.2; 1.79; 1.82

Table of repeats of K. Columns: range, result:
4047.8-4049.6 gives 1.76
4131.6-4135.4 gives 1.84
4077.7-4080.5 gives 1.58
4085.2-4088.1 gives 1.79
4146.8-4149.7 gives 1.73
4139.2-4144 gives 1.84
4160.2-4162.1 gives 1.92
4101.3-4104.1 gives 1.42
